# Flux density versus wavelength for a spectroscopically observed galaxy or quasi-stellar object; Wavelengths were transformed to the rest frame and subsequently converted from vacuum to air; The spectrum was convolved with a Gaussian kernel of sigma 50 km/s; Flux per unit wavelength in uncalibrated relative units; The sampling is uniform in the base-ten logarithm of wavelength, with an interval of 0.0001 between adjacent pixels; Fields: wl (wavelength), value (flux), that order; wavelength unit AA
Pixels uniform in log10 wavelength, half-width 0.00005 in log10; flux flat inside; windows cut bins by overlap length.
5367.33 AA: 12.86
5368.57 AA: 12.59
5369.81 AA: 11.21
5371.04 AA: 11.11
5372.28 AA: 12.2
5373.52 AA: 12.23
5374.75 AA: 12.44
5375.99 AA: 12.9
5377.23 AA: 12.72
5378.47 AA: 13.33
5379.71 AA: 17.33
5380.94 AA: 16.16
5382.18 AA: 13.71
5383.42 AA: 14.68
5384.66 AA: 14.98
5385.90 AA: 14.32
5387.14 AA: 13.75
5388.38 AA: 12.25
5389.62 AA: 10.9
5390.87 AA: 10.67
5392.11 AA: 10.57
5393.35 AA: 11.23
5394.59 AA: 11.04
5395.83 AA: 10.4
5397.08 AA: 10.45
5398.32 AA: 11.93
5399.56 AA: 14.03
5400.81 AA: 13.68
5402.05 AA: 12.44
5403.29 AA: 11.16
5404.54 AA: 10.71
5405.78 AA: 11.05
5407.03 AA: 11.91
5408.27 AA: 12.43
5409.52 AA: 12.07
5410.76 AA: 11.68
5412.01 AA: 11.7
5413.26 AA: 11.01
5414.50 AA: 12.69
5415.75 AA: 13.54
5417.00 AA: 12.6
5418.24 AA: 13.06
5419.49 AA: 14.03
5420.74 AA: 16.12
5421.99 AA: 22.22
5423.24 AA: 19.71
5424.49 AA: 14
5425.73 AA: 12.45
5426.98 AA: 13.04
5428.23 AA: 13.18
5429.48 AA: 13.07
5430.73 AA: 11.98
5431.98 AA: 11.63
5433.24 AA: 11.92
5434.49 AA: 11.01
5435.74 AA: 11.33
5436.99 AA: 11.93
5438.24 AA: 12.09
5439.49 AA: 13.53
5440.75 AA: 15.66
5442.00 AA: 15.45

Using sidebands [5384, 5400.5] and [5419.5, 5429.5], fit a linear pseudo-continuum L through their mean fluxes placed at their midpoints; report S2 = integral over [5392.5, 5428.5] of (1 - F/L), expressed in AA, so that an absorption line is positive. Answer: 2.9 AA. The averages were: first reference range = 12.1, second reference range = 15.5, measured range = 12.9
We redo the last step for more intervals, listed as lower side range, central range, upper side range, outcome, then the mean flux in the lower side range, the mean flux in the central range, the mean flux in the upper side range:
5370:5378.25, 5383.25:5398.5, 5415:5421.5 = 1.1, 12.3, 12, 14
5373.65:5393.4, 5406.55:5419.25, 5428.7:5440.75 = 0.4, 13.3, 12.3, 12.2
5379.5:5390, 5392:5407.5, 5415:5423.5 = 3.4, 14.2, 11.6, 15.7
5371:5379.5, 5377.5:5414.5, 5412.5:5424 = 3.4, 12.7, 12.5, 14.9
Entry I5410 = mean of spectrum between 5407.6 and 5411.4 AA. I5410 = 12.1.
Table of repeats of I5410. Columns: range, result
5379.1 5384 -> 15.5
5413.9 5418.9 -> 13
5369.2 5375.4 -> 11.9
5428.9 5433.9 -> 12.1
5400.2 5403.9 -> 12.5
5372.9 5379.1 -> 12.7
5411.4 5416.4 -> 12.2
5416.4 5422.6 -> 15.6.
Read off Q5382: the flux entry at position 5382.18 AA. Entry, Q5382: 13.71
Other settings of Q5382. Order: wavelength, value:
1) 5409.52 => 12.07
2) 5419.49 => 14.03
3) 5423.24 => 19.71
